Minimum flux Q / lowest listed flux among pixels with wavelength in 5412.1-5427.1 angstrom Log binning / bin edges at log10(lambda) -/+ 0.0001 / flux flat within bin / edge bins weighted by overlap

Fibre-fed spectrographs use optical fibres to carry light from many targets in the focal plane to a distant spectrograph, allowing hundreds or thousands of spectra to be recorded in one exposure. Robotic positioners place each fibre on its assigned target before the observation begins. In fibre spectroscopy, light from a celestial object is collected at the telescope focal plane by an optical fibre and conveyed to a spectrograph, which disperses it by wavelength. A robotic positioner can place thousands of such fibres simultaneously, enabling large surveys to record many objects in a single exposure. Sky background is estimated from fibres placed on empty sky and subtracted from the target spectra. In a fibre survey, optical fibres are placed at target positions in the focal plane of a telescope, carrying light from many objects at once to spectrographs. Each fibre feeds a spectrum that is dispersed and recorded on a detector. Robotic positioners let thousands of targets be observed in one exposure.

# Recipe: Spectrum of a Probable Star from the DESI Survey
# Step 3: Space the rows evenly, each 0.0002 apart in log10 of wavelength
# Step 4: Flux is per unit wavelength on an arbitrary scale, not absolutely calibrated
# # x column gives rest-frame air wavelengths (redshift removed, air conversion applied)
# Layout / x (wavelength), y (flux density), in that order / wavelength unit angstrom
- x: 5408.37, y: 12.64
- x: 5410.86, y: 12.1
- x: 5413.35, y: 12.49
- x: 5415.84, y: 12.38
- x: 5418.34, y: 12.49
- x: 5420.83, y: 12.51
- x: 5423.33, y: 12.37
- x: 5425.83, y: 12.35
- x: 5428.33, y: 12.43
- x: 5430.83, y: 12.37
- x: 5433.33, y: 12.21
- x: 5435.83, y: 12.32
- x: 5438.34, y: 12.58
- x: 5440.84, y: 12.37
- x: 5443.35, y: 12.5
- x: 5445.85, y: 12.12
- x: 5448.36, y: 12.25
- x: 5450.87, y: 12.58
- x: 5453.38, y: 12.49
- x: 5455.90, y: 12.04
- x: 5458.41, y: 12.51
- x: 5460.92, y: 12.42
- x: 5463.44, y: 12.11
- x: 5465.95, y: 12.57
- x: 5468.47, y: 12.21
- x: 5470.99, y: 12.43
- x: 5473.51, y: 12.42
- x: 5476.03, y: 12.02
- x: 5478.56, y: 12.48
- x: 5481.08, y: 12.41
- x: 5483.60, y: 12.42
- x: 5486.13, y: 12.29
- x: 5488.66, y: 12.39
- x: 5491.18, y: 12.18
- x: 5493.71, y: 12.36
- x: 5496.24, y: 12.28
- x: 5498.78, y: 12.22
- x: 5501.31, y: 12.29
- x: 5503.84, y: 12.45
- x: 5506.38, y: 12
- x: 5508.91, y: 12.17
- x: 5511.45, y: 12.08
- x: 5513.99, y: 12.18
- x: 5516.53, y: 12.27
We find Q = 12.35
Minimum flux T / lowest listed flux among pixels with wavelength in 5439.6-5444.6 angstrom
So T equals 12.37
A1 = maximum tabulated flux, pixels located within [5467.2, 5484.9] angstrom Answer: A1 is 12.48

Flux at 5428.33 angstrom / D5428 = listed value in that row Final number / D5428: 12.43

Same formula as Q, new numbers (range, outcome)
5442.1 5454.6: 12.12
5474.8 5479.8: 12.02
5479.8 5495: 12.18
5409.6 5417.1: 12.1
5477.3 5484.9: 12.41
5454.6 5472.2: 12.04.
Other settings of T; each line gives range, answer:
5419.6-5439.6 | 12.21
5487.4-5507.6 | 12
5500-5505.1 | 12.29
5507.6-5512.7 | 12.08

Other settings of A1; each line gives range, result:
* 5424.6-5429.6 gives 12.43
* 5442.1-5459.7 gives 12.58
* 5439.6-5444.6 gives 12.5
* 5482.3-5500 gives 12.42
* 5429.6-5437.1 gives 12.37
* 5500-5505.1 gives 12.45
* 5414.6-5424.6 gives 12.51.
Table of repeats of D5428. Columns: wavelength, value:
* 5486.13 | 12.29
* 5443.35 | 12.5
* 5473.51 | 12.42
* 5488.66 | 12.39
